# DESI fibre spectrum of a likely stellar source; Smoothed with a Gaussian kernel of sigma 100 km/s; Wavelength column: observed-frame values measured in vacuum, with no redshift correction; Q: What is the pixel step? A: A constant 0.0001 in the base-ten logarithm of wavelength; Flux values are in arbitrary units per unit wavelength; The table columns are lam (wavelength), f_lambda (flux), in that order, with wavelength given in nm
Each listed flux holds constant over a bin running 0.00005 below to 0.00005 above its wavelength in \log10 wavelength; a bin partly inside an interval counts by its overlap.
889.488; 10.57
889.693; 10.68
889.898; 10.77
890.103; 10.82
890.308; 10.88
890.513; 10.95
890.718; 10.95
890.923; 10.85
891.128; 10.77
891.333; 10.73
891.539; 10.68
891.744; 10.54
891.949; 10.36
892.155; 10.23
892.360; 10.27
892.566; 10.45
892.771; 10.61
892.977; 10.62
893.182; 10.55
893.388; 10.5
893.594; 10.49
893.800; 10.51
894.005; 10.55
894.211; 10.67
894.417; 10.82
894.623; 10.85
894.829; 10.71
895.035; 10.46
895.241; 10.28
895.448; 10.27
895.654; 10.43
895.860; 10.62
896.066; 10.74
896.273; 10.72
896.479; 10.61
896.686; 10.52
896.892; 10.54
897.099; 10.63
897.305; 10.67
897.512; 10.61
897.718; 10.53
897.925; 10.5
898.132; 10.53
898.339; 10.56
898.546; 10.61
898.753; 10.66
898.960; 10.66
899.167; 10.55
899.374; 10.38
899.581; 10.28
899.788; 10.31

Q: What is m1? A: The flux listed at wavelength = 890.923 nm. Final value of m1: 10.85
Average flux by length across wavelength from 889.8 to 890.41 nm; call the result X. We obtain 10.8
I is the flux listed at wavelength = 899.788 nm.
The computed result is 10.31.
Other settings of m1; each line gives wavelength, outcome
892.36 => 10.27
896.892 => 10.54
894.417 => 10.82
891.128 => 10.77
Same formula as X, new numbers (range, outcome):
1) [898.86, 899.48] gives 10.5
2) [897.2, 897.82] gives 10.6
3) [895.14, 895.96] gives 10.4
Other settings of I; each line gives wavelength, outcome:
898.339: 10.56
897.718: 10.53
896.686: 10.52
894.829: 10.71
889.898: 10.77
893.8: 10.51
